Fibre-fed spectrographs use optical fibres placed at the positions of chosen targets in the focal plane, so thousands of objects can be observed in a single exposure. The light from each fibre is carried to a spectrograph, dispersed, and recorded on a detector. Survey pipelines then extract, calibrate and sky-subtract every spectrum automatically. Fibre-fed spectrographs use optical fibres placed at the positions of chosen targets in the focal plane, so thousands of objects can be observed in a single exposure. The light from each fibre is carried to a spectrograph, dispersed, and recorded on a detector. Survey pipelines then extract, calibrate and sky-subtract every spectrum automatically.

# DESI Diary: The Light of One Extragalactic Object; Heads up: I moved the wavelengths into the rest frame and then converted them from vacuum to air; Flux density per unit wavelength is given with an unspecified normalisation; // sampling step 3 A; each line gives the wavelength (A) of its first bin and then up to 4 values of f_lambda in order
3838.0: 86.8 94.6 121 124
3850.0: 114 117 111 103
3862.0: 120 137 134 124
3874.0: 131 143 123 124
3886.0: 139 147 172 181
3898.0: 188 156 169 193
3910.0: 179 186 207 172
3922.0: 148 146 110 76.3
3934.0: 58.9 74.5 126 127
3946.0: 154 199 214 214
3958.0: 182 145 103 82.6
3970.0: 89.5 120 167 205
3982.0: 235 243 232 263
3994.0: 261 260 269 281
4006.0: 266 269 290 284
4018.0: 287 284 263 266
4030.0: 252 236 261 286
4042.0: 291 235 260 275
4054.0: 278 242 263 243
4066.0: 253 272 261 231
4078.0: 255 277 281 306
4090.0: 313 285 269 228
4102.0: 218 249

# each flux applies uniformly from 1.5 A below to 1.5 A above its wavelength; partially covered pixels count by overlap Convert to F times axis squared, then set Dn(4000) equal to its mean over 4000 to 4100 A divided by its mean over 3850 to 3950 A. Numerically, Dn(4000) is 2.1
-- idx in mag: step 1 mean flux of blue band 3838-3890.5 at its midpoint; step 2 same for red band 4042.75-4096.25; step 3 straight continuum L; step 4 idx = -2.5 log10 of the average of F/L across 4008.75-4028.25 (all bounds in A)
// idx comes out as -0.20 mag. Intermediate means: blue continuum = 123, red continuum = 267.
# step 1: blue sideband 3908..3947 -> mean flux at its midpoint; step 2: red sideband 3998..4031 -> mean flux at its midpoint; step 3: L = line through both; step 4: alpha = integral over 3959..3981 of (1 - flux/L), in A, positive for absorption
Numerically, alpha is 7.61 A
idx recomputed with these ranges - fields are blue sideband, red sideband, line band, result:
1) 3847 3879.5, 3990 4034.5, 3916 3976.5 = 0.43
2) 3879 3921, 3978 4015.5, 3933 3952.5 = 0.48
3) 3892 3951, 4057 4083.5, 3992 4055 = -0.20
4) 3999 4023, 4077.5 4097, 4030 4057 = 0.07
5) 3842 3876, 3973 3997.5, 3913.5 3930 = 0.11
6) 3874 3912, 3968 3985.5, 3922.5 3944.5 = 0.49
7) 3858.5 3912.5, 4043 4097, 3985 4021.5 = -0.20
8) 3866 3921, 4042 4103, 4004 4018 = -0.22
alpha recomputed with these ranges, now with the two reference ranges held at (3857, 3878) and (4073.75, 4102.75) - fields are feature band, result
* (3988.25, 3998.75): -2.6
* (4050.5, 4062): -0.7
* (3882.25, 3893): -0.5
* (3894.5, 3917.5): -4.7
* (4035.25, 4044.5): -1.5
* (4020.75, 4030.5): -1.6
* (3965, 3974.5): 4.7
